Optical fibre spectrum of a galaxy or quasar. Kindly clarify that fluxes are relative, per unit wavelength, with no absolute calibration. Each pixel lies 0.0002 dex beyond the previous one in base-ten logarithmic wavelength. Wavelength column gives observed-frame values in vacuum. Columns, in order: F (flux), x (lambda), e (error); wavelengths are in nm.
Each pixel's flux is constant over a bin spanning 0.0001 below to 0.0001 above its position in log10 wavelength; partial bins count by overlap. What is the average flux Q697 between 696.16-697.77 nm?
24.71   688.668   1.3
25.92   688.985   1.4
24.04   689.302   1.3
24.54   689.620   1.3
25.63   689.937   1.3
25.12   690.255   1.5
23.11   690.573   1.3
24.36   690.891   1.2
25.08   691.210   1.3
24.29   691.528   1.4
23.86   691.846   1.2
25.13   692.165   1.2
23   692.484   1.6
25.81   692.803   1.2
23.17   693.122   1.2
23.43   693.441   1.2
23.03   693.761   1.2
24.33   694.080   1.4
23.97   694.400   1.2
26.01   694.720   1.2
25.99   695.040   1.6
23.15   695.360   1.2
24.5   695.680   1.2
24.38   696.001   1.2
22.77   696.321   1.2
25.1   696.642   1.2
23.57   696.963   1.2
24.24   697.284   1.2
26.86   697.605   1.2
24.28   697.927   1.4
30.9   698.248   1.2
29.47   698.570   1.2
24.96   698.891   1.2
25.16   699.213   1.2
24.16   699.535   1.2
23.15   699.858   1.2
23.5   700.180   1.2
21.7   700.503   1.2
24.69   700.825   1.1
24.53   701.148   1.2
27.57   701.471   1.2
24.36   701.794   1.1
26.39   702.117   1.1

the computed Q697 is 24.5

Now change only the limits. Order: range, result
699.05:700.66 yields 23.5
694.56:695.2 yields 26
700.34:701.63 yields 24.6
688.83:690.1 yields 25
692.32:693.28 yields 24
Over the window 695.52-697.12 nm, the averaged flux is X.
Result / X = 24.1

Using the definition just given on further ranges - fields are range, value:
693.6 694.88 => 24.3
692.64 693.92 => 23.9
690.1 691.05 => 24.2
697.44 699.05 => 27.3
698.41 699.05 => 27.3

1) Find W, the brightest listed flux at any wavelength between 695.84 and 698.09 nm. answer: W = 26.86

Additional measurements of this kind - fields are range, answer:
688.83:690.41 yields 25.92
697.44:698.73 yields 30.9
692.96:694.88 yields 26.01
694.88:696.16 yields 25.99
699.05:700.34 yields 25.16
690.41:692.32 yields 25.13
